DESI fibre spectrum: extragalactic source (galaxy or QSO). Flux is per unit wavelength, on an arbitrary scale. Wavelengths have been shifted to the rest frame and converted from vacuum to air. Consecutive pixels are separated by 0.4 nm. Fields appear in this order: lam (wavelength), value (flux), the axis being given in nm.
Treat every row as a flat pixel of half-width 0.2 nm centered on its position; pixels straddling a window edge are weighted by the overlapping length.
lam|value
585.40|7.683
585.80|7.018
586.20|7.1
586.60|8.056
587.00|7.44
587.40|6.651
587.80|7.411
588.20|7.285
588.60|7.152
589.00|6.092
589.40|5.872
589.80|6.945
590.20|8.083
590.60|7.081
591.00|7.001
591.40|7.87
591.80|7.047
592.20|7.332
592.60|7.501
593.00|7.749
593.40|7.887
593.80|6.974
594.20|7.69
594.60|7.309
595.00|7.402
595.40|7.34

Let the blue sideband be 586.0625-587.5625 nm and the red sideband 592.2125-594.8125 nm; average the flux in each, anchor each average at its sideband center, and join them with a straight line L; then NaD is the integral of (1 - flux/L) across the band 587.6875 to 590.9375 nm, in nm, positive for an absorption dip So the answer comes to 0.18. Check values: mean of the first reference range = 7.34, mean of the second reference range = 7.5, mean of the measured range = 6.98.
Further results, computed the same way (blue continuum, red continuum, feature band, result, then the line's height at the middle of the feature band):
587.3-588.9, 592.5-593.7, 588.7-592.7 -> 0.17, 7.39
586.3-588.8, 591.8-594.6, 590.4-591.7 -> 0.02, 7.42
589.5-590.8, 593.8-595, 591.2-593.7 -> -0.07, 7.33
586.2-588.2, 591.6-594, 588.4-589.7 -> 0.17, 7.37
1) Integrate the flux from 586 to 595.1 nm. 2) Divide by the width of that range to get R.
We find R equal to 7.26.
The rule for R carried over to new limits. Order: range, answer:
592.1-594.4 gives 7.53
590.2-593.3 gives 7.43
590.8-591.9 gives 7.33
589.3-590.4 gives 7.07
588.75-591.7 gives 7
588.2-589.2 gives 6.75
